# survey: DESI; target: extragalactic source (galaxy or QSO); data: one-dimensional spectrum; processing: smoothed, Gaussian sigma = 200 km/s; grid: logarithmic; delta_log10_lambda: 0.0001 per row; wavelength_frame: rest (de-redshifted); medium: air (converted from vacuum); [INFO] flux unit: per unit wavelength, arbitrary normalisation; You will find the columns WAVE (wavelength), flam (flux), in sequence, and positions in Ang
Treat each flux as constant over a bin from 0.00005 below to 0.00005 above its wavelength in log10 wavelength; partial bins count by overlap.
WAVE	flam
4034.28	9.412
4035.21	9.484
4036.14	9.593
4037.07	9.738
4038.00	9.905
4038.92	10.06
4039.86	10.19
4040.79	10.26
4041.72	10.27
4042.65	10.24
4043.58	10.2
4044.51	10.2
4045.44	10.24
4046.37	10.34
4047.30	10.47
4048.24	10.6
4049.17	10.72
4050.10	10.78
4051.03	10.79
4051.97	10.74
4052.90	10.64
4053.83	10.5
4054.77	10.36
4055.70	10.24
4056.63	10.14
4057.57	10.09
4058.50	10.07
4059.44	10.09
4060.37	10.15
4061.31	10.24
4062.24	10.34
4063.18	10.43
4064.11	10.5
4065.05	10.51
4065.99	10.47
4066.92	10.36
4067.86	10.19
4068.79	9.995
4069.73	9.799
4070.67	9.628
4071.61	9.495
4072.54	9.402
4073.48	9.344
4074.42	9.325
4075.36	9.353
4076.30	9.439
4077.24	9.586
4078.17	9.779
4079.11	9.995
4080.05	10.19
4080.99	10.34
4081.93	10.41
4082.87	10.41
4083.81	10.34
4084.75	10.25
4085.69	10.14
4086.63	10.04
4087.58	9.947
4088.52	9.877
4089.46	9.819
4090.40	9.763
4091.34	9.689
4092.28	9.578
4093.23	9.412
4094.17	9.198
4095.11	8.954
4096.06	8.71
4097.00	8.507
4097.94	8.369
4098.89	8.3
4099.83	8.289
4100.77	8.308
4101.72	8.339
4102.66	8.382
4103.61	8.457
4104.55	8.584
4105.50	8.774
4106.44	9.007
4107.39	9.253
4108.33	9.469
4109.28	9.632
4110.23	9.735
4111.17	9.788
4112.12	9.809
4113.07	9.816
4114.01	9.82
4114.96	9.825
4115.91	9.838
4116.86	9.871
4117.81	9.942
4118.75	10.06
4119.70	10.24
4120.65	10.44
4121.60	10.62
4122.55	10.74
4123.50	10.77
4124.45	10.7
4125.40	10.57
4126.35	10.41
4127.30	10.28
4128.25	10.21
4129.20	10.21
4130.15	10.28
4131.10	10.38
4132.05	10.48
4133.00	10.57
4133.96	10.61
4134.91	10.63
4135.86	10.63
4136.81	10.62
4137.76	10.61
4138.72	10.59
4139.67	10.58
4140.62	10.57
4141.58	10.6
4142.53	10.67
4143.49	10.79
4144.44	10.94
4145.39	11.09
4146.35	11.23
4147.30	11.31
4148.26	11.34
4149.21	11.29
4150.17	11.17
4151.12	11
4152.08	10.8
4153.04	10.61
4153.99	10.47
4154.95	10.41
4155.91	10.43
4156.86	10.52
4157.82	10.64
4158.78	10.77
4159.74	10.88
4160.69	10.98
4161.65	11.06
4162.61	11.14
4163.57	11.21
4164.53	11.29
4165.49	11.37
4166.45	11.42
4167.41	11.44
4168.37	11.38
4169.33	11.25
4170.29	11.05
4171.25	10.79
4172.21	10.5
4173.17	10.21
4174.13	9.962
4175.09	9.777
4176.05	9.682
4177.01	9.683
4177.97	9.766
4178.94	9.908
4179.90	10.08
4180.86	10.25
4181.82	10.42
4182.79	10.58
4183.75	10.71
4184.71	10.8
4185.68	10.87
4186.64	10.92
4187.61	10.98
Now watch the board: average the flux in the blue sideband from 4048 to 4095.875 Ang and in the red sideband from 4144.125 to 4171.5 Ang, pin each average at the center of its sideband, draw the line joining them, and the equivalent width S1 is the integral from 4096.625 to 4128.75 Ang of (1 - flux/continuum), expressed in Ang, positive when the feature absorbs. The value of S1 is 2.9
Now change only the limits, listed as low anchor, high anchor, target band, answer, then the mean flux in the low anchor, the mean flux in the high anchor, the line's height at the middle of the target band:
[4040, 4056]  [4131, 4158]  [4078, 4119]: 4.4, 10.4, 10.8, 10.6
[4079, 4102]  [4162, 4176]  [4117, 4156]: -1.2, 9.49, 10.9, 10.3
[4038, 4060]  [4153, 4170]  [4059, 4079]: 1.0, 10.4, 11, 10.5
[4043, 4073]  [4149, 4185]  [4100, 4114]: 1.8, 10.3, 10.7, 10.5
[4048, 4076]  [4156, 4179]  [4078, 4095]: 0.6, 10.2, 10.7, 10.3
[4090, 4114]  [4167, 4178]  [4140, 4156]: -1.4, 9.06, 10.5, 9.99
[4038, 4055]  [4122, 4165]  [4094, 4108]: 2.6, 10.4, 10.7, 10.6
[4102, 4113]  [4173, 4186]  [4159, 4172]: -1.5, 9.18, 10.2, 9.99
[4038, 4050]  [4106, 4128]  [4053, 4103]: 2.2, 10.3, 10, 10.2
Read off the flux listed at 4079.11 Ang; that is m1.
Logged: 9.995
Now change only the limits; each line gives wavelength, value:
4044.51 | 10.2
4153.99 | 10.47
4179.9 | 10.08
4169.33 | 11.25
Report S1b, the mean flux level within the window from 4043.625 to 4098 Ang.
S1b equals 10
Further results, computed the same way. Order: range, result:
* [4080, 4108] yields 9.31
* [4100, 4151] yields 10.2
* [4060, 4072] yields 10.2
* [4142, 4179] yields 10.8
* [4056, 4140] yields 9.86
